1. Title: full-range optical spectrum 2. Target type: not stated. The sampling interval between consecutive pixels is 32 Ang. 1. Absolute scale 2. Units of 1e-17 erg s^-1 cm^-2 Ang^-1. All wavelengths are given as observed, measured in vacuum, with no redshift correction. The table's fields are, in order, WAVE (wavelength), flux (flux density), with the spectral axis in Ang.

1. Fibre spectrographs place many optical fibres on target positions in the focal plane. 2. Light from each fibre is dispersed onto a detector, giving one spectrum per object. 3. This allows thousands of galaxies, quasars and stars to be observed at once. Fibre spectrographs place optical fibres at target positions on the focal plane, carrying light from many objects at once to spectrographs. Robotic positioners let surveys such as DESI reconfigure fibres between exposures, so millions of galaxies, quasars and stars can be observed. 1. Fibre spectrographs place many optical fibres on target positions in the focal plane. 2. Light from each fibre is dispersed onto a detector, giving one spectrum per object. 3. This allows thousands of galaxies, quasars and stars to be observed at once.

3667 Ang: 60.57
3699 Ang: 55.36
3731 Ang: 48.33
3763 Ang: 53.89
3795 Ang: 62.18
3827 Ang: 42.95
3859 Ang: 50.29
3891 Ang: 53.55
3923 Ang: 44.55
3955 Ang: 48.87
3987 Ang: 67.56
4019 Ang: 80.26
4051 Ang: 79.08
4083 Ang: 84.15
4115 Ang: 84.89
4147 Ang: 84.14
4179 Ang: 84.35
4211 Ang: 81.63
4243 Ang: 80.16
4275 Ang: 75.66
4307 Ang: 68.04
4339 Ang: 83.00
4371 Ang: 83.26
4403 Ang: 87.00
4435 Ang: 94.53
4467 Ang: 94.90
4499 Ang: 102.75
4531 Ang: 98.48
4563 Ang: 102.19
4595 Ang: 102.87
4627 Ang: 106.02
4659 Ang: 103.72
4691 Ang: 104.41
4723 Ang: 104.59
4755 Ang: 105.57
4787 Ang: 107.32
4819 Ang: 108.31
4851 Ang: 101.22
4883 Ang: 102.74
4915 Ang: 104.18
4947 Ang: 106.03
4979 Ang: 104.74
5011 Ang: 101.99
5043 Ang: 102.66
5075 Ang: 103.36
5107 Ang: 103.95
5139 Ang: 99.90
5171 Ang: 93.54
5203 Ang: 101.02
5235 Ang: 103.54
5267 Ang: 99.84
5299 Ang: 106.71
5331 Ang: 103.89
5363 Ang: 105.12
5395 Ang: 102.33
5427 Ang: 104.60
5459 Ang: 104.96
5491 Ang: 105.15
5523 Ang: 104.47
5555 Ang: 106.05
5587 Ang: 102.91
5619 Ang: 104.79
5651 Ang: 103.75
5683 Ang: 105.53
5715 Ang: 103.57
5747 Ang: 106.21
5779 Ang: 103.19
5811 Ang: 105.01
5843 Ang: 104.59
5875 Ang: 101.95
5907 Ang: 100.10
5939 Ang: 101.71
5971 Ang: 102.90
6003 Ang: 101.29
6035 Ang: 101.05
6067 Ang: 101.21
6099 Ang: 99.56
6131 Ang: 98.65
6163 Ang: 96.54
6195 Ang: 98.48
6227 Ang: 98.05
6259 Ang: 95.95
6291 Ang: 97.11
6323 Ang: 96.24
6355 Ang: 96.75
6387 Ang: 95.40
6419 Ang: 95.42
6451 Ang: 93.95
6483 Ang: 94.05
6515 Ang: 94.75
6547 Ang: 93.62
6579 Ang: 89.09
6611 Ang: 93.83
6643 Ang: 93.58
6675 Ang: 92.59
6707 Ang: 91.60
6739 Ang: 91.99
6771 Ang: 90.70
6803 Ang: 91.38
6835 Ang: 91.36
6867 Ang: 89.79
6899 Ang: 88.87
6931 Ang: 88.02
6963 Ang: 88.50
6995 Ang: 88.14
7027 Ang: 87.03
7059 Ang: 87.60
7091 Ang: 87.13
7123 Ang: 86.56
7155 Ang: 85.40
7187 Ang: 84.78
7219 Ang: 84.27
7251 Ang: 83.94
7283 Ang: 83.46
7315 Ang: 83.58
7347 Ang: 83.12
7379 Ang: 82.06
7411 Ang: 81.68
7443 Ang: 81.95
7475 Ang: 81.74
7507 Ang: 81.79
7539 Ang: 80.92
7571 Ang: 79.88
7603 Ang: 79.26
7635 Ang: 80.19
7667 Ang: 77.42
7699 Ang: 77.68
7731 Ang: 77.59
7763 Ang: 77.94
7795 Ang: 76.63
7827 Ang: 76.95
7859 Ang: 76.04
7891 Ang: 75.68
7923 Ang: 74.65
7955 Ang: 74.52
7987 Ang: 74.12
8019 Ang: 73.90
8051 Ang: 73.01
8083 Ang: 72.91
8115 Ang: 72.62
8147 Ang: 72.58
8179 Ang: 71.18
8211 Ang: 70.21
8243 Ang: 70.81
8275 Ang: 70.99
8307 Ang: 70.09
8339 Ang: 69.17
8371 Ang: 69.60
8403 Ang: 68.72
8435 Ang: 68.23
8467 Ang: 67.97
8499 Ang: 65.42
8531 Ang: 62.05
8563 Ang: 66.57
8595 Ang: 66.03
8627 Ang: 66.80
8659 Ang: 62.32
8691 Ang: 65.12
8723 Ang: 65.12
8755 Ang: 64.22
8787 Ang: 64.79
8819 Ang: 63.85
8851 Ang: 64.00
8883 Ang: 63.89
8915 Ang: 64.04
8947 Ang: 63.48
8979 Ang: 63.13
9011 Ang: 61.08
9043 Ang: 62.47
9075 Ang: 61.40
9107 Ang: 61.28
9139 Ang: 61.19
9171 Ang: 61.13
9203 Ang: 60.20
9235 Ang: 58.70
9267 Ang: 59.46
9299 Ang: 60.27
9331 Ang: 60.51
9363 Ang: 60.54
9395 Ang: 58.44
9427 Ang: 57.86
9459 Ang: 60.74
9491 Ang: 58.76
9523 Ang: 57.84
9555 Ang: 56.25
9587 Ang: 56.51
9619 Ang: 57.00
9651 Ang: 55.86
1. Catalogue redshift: 0.00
